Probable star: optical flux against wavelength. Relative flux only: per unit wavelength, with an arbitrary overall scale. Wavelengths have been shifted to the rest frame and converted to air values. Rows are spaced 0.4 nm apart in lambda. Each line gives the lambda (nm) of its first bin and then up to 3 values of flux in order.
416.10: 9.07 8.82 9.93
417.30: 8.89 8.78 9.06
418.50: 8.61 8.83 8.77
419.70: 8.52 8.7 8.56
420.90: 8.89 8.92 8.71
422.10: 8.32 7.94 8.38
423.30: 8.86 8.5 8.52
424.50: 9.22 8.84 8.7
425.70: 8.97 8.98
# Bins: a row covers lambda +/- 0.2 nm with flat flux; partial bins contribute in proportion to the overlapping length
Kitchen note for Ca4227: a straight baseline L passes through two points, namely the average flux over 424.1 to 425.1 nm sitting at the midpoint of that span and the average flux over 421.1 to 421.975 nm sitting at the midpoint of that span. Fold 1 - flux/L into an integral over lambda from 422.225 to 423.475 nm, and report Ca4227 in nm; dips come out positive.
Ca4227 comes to 0.07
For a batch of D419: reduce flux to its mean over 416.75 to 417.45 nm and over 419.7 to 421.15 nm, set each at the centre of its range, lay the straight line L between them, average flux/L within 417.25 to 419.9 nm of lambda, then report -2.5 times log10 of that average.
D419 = 0.04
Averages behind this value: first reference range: 9.41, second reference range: 8.7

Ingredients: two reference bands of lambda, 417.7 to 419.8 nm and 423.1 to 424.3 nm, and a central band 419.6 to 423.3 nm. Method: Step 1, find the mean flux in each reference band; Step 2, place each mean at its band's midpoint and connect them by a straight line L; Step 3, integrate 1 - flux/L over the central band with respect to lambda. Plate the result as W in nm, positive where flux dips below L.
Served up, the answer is 0.054 nm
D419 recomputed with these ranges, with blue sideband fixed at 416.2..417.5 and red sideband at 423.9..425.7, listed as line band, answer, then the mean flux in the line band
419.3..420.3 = 0.05 mag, 8.64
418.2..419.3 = 0.04 mag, 8.76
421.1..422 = 0.03 mag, 8.76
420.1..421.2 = 0.04 mag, 8.74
